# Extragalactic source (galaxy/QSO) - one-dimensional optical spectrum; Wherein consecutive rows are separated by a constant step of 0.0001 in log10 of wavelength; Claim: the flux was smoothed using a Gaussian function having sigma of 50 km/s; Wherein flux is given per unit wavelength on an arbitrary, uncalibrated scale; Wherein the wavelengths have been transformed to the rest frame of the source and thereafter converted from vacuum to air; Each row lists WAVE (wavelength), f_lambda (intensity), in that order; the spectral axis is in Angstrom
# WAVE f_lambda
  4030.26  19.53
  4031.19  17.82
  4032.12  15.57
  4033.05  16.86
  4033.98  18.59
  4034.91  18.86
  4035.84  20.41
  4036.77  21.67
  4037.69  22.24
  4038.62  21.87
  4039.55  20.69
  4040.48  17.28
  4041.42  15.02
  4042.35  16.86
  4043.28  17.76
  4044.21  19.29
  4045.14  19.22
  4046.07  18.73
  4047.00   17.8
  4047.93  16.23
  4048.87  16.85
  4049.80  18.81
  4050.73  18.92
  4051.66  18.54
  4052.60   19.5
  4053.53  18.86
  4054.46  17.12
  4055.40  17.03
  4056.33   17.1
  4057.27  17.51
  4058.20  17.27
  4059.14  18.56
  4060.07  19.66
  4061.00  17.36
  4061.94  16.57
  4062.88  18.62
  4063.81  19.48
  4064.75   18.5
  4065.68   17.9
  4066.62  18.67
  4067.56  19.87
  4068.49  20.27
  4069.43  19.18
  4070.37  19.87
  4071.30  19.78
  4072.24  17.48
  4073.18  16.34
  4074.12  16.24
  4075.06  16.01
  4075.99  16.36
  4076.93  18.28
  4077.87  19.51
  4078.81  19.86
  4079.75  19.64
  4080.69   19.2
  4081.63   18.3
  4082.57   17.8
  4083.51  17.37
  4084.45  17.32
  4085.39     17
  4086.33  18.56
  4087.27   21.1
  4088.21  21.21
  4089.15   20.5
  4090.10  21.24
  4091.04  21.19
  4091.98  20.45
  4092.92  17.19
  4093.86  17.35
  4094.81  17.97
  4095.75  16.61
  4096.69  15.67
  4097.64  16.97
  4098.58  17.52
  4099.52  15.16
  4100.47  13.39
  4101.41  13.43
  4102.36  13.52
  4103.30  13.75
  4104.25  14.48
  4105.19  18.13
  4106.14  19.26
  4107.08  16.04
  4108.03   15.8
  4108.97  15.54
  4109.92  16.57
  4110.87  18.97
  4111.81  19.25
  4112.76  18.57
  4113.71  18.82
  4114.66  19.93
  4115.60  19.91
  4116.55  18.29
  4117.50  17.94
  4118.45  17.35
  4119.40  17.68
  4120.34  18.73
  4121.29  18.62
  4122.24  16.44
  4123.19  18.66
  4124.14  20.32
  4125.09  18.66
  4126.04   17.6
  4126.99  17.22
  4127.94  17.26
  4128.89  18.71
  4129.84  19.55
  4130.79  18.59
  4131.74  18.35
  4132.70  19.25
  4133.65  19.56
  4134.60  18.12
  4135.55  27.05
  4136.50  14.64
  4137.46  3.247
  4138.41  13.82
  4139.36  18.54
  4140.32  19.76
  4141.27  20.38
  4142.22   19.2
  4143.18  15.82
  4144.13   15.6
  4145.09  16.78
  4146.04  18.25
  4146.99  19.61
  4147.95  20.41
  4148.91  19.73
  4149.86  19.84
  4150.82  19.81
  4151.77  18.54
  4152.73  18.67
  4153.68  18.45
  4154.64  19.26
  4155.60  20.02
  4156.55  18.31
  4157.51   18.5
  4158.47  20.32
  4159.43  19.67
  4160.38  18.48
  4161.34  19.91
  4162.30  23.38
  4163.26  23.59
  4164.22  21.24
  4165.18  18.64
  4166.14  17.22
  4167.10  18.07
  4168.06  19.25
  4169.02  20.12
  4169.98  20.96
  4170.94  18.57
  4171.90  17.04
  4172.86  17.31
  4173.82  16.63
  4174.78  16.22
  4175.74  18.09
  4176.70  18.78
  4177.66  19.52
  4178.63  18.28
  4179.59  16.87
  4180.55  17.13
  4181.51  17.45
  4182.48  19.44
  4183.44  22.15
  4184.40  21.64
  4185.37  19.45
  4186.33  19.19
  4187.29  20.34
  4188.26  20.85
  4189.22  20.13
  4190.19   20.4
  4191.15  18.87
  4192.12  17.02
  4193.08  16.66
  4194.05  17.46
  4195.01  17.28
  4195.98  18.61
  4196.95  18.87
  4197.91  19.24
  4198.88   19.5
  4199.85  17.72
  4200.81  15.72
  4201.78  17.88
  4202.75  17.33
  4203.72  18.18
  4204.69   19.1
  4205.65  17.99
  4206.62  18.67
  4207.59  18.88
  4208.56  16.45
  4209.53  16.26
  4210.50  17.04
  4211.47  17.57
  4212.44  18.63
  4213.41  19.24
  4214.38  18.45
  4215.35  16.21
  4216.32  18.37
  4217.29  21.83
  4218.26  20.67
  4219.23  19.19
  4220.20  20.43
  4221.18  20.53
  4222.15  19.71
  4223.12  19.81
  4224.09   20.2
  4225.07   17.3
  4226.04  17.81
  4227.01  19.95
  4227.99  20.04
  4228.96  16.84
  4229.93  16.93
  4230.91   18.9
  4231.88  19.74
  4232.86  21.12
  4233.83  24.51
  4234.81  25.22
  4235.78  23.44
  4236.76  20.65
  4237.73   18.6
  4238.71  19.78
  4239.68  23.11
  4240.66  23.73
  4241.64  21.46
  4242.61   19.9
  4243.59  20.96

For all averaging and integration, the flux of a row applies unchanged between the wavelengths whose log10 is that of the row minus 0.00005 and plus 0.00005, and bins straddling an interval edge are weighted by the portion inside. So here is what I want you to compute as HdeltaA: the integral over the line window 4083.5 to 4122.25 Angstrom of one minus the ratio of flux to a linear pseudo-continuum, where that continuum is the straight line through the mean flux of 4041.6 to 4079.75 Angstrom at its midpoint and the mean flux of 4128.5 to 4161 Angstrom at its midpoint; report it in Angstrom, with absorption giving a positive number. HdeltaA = 1.3 Angstrom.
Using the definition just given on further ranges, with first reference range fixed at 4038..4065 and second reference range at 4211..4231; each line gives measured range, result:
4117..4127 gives 0.20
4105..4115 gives 0.32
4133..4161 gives 0.50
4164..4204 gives 0.47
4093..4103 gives 1.43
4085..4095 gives -0.61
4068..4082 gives -0.10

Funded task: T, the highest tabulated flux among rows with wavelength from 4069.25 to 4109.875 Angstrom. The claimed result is 21.24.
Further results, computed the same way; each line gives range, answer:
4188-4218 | 21.83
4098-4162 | 27.05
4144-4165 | 23.59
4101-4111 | 19.26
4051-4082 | 20.27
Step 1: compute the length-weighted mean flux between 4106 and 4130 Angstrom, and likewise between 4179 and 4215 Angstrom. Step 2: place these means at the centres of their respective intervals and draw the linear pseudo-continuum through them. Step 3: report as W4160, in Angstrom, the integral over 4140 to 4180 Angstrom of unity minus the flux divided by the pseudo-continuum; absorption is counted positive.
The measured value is -1.4 Angstrom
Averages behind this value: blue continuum 18.1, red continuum 18.5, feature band 18.9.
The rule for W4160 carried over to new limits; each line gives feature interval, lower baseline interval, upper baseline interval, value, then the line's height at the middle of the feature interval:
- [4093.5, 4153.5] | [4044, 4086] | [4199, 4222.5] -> 2.2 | 18.3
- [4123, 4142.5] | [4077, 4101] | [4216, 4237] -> 0.9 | 18.9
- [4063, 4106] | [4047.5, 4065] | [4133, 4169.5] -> 0.7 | 18.2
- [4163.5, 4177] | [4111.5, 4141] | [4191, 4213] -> -0.4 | 17.9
